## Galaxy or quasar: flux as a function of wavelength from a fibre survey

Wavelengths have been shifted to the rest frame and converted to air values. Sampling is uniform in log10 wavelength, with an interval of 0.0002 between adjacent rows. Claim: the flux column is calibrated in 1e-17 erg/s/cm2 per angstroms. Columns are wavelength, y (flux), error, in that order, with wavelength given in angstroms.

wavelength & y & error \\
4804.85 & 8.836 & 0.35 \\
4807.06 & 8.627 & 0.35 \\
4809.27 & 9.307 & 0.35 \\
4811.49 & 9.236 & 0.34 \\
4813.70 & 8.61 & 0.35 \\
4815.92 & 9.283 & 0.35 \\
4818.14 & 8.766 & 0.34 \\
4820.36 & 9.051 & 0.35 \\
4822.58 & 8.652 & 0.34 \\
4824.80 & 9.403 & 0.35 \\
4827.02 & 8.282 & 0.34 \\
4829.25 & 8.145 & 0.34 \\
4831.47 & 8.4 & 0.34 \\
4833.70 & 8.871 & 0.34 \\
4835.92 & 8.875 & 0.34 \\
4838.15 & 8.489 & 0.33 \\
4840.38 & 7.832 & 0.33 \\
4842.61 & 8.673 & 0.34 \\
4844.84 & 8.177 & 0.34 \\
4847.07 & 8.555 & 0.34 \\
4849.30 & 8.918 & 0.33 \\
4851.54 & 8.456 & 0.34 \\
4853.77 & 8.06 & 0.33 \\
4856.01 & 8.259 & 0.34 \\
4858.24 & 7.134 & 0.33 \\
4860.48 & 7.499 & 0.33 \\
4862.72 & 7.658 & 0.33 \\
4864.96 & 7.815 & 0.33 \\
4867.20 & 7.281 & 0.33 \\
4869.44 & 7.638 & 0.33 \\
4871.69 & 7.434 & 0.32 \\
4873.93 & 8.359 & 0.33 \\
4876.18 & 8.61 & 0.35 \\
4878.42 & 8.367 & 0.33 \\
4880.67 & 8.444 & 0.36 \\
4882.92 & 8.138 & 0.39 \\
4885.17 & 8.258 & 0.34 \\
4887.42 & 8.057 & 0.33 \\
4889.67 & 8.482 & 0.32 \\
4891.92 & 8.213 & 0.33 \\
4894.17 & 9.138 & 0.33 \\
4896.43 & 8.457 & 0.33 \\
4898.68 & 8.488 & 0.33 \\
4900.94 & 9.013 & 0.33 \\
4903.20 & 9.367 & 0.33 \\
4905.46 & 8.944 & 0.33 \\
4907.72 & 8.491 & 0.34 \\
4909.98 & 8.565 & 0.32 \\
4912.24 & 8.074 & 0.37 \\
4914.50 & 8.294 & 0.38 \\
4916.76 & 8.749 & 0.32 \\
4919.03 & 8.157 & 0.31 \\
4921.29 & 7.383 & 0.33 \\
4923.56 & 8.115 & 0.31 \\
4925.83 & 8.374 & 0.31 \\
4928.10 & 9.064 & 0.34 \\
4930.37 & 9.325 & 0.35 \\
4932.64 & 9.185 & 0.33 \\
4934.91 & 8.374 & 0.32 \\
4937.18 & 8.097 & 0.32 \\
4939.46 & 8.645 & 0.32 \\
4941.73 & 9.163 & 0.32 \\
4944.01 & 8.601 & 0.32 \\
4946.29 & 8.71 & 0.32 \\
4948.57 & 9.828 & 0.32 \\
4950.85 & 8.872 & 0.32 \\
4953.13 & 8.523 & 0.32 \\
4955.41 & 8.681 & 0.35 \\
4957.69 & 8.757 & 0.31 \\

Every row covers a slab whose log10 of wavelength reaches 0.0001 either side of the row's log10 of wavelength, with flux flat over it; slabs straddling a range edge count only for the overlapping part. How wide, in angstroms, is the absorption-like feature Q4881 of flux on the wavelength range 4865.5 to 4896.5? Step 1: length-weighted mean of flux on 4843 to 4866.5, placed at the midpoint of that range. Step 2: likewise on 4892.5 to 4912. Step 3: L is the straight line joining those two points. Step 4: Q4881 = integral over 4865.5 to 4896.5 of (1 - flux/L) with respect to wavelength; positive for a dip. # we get 0.9 angstroms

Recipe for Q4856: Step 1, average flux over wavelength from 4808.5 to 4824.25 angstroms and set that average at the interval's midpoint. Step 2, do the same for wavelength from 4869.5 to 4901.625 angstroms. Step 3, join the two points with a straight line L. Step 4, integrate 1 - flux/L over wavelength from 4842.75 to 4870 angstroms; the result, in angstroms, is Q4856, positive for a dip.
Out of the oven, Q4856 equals 2.0 angstroms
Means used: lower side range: 8.99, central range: 7.99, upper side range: 8.36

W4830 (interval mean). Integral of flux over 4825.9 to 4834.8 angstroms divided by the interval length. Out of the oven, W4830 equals 8.42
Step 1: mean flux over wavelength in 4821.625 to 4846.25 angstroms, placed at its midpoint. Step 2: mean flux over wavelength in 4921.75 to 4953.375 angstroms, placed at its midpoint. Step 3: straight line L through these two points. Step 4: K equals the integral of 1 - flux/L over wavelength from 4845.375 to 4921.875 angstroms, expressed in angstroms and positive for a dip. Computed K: 3.3 angstroms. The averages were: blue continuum 8.53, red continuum 8.75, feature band 8.26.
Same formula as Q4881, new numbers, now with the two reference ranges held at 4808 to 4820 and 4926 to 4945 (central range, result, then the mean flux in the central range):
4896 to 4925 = 1.2 angstroms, 8.47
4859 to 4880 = 2.5 angstroms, 7.85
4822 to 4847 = 1.3 angstroms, 8.53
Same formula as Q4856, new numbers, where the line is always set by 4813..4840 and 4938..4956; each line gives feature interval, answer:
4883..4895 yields 0.55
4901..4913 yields 0.11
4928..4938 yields 0.05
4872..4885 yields 0.69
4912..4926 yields 1.07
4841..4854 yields 0.39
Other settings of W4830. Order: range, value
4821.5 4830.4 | 8.62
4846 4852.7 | 8.64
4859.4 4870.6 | 7.57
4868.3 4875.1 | 7.81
